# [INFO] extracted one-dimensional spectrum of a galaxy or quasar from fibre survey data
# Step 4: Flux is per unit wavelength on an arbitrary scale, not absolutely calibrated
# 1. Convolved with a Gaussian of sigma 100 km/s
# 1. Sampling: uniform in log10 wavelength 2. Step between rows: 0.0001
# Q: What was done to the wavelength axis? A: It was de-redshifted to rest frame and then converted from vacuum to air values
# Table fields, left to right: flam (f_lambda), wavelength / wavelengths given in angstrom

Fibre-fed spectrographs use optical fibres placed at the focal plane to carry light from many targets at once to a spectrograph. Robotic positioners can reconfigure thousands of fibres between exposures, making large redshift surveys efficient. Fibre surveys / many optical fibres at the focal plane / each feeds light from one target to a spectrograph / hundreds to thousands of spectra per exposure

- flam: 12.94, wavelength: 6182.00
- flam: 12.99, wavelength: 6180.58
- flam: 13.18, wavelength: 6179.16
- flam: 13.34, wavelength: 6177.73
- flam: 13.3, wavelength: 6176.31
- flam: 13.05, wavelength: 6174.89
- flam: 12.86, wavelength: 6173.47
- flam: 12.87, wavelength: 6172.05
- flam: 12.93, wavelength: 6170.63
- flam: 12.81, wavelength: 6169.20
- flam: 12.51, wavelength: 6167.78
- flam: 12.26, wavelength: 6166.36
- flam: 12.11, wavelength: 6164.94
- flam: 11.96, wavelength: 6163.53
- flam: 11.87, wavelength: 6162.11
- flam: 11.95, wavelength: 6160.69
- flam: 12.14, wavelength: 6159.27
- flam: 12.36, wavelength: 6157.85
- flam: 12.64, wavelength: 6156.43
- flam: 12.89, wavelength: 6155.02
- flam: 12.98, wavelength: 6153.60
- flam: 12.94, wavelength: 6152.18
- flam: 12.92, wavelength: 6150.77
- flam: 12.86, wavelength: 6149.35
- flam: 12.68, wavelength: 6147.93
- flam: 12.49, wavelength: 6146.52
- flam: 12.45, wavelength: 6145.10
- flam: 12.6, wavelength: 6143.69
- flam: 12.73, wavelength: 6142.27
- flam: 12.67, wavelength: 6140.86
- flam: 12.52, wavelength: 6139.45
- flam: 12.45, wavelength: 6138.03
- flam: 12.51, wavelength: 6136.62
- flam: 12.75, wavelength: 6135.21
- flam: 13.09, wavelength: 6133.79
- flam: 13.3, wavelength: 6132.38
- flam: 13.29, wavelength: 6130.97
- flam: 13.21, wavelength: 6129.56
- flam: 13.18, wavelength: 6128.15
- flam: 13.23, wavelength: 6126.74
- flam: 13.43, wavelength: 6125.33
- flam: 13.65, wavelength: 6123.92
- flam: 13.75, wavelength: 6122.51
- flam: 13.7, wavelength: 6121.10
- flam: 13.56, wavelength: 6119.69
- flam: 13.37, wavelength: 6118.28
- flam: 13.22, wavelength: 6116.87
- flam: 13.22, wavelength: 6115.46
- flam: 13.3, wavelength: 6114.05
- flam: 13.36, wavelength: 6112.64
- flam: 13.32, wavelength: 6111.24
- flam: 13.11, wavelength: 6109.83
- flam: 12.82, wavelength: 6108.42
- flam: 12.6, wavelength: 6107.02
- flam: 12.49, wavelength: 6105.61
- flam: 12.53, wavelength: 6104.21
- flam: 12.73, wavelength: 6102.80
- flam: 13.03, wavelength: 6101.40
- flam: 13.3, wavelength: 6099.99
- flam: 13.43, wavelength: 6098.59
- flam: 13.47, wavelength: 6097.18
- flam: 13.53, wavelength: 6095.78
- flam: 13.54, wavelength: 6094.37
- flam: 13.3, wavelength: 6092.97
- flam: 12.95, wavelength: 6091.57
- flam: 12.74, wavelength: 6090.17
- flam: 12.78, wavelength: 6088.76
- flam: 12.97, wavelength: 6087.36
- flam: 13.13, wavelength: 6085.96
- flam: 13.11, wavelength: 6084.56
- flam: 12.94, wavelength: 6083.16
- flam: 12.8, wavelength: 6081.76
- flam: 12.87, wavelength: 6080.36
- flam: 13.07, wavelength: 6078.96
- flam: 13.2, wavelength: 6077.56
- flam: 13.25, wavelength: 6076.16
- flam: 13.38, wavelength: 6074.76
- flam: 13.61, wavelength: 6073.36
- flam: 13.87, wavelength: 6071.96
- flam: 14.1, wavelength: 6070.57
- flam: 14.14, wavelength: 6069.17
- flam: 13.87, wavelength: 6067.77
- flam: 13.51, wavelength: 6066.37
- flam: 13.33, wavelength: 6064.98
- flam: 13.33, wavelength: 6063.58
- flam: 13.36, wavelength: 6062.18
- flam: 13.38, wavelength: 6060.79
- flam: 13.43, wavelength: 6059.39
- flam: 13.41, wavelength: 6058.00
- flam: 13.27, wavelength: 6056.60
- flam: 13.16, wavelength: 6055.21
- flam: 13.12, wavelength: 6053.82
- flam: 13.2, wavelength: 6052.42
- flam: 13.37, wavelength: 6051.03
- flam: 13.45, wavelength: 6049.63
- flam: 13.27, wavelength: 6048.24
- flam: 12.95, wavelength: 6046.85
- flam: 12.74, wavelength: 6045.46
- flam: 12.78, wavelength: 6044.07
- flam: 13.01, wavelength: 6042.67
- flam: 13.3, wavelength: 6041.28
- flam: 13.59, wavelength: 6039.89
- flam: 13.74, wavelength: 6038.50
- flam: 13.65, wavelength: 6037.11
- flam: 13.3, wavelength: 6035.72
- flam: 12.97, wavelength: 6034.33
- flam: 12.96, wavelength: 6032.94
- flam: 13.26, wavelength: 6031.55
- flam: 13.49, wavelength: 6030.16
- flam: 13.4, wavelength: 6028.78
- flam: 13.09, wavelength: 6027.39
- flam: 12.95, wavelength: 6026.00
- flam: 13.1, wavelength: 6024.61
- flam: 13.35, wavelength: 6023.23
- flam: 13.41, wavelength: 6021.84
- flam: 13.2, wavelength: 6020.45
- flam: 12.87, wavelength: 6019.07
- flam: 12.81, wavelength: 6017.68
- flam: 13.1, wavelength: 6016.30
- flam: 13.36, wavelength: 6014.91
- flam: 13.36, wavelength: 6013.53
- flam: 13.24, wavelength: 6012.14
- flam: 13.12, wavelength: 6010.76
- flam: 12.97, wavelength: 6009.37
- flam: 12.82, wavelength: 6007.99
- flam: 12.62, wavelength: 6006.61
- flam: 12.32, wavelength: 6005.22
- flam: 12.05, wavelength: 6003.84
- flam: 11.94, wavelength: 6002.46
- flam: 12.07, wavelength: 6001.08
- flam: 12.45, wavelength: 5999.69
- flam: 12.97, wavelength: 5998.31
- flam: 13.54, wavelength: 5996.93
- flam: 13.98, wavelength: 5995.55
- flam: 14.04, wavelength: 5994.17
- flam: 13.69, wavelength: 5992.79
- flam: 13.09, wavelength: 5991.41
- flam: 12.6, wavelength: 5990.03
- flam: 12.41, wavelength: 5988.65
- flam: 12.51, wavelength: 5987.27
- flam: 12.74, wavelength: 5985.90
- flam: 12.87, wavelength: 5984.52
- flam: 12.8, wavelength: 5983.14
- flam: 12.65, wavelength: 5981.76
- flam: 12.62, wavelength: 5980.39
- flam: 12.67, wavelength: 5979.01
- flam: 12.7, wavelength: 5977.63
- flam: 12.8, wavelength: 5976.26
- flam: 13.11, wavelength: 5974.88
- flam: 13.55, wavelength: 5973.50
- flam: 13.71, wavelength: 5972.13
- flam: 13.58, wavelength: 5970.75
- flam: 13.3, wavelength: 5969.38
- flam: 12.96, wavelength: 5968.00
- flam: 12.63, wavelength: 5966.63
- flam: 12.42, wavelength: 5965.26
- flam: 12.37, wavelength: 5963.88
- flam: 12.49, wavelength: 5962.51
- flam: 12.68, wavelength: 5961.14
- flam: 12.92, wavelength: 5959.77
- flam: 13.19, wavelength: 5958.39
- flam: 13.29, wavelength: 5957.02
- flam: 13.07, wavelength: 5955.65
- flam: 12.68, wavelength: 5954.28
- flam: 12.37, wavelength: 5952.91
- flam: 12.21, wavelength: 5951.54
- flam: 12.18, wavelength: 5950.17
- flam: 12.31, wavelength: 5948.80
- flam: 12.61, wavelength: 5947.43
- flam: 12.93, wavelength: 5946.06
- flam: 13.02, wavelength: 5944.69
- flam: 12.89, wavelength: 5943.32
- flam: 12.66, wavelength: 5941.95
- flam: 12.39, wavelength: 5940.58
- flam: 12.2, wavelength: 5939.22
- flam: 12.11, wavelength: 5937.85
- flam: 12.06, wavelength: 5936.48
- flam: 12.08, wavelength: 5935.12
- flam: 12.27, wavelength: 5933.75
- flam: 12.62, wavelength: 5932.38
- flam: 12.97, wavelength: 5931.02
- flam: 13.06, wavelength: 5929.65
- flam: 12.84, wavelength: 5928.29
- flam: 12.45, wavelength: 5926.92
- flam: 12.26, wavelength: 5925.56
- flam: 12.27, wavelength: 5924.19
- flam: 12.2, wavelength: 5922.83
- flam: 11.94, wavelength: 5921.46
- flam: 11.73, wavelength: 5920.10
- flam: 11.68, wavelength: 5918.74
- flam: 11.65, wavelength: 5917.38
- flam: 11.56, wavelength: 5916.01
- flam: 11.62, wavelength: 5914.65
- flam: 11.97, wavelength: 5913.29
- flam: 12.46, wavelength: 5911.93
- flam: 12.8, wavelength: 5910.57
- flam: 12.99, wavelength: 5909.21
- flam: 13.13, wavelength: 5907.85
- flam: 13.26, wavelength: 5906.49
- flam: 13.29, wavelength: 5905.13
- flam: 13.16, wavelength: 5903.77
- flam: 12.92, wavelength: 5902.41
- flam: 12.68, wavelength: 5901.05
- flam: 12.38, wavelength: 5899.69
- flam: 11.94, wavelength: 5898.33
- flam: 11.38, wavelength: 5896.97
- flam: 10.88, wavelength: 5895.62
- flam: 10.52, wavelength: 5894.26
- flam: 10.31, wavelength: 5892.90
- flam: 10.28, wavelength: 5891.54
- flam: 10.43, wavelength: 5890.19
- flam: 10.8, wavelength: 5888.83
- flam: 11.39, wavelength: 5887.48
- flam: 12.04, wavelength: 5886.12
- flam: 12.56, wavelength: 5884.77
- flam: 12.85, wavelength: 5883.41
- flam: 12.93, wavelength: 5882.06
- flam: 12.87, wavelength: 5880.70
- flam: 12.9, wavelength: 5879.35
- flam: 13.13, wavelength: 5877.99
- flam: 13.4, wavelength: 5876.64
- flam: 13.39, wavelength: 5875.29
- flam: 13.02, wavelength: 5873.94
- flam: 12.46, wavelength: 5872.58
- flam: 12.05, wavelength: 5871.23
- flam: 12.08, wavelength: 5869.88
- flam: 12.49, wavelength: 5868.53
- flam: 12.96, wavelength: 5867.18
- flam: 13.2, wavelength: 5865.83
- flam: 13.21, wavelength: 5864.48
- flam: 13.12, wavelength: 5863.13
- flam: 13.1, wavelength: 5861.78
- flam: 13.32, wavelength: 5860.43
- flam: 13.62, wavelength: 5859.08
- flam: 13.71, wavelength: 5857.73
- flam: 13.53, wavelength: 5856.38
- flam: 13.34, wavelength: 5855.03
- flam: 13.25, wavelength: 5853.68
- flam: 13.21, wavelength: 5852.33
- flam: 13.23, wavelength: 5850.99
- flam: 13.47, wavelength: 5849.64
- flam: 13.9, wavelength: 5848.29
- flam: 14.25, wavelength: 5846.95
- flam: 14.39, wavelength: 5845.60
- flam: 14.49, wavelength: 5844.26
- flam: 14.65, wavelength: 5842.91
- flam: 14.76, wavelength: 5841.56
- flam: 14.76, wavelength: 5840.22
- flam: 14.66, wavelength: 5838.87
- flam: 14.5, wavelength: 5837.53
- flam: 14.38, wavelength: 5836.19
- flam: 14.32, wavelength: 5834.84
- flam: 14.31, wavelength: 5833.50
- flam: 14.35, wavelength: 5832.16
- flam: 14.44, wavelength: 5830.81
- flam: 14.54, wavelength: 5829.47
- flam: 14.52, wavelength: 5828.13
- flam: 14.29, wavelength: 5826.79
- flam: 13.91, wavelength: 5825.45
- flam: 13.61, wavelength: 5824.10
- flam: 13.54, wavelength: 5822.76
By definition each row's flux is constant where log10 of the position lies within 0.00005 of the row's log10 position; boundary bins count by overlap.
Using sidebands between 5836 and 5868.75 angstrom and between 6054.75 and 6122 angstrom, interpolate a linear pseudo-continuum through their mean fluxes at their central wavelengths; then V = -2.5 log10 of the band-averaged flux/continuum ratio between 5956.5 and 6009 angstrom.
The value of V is 0.05 mag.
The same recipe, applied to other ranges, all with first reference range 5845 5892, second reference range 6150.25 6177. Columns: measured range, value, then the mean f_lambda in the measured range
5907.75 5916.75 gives 0.04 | 12.3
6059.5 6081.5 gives -0.07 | 13.5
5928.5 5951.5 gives 0.02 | 12.5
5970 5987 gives -0.02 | 13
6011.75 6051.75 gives -0.04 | 13.2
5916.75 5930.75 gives 0.05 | 12.2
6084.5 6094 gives -0.03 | 13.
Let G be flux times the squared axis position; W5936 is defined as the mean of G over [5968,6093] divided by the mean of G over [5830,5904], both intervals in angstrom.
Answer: 1.1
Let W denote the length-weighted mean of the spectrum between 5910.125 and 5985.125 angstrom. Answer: 12.6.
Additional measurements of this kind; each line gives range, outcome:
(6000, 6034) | 12.9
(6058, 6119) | 13.2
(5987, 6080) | 13.2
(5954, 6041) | 13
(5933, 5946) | 12.4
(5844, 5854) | 13.8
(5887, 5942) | 12.1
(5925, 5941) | 12.5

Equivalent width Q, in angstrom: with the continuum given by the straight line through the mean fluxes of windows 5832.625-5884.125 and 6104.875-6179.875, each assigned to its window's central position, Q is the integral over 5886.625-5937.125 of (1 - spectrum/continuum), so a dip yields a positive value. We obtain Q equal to 5.0 angstrom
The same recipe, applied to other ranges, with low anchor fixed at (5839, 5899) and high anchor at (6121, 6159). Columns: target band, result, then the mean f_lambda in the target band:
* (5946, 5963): 0.2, 12.7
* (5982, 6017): -0.1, 12.9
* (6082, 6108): -0.3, 13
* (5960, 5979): -0.1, 12.9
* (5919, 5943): 0.9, 12.4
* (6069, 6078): -0.5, 13.6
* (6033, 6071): -1.4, 13.3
